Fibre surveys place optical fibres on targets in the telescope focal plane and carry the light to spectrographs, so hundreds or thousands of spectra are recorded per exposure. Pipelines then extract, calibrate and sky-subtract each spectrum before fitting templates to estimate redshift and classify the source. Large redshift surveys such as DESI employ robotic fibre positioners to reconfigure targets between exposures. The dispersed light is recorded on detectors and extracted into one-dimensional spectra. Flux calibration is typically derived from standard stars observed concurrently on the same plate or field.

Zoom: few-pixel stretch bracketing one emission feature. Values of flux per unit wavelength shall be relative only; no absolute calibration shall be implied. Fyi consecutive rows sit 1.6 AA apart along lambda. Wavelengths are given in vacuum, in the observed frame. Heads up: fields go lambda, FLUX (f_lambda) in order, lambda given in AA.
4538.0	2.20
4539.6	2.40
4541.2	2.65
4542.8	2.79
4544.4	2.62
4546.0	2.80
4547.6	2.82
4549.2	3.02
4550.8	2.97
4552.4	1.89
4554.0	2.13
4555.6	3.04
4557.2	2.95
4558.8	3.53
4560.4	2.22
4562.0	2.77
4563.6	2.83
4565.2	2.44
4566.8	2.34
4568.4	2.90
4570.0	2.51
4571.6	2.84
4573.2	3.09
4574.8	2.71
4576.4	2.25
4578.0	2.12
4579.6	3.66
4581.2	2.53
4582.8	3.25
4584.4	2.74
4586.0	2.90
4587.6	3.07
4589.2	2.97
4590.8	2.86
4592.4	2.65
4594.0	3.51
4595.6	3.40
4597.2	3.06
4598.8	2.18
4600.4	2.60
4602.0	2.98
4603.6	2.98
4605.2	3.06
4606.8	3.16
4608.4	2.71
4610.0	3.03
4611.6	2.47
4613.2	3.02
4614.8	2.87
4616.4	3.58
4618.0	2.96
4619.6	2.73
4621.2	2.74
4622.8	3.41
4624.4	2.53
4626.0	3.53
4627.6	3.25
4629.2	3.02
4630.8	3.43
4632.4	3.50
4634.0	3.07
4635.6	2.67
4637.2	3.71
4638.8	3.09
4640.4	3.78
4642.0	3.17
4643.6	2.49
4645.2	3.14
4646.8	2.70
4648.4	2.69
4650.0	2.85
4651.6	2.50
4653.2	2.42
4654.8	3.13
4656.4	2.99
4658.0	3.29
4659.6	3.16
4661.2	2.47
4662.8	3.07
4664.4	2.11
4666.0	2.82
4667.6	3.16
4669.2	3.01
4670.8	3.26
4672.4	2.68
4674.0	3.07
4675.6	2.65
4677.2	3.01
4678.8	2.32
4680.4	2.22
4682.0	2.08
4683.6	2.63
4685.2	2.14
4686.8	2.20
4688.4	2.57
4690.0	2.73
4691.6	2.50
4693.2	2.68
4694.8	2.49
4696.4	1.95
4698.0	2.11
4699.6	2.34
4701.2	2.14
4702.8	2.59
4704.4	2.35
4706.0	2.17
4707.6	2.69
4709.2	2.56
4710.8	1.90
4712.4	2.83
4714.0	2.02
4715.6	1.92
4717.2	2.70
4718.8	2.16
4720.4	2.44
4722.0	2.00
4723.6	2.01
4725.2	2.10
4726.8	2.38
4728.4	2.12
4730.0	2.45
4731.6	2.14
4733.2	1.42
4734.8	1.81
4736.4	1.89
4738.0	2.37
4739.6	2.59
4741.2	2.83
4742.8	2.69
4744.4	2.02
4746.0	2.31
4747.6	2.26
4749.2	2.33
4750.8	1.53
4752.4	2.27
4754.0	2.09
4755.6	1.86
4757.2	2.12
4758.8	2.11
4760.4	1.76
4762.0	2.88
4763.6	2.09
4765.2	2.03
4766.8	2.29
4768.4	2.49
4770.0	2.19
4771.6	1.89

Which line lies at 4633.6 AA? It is C III] 1909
